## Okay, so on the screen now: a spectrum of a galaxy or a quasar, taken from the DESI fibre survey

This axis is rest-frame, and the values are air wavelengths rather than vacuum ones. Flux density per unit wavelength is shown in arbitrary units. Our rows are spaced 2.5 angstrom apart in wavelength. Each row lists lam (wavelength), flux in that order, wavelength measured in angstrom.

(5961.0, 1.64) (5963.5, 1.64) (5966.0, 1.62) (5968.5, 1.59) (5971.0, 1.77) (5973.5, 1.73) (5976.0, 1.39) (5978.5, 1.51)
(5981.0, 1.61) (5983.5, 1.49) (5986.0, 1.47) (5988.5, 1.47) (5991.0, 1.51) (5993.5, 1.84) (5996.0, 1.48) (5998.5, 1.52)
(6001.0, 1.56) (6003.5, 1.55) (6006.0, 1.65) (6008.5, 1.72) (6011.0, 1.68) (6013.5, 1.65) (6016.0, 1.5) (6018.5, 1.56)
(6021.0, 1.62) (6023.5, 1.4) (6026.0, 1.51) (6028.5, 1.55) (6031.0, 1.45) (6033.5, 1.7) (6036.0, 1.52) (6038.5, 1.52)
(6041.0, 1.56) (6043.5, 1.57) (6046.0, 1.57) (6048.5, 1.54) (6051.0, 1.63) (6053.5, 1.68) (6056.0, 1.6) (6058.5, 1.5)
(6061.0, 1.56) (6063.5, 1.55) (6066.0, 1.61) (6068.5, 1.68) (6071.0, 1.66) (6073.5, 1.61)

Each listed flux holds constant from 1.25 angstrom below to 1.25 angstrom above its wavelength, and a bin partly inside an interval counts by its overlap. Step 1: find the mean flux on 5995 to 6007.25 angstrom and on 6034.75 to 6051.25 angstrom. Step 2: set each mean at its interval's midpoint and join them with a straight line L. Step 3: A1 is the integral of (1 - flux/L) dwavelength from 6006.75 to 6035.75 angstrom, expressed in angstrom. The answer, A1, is -0.4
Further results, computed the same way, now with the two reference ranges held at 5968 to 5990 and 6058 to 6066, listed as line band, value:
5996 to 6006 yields 0.05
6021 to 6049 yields 0.26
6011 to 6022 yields -0.27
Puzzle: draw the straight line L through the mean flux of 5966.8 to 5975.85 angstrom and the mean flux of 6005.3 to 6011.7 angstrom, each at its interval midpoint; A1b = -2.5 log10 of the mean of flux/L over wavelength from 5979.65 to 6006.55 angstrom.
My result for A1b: 0.08 mag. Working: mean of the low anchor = 1.66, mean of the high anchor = 1.69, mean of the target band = 1.56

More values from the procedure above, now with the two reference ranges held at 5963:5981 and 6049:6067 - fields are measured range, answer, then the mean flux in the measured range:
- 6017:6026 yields 0.050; 1.52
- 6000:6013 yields -0.024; 1.63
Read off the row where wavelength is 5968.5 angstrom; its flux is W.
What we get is 1.59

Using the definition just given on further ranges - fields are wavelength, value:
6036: 1.52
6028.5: 1.55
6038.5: 1.52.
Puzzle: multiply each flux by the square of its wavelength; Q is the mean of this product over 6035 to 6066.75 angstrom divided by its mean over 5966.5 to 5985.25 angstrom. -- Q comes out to 1.02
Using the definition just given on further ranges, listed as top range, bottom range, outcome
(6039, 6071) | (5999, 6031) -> 1.02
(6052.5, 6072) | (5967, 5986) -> 1.05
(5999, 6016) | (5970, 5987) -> 1.04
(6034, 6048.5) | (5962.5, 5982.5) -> 0.99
